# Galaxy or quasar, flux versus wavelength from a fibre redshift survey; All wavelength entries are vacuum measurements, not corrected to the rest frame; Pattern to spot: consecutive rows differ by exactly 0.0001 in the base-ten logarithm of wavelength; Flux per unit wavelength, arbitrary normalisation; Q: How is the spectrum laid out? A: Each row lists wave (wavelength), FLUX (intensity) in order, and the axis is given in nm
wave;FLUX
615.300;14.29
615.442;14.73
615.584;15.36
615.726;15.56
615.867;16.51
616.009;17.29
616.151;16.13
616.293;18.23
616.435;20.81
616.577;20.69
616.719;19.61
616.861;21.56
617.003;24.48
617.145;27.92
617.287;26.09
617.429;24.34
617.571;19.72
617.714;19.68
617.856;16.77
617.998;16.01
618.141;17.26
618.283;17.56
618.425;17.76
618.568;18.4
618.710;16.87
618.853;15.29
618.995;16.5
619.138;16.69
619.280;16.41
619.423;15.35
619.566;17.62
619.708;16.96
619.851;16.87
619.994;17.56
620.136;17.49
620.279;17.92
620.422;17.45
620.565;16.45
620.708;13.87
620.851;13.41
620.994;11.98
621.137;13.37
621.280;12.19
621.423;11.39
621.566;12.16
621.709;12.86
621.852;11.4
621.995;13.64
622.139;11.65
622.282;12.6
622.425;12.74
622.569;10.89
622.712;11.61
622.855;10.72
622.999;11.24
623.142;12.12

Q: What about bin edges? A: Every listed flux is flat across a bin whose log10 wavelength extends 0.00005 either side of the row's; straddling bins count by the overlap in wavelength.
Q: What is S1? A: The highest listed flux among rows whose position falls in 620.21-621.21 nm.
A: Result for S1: 17.92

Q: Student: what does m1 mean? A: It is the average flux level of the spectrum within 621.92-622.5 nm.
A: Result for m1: 12.6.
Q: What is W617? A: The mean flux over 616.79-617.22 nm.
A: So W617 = 24.7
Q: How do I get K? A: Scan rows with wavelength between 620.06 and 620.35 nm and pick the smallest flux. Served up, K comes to 17.49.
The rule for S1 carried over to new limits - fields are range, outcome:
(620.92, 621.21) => 13.37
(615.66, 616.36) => 18.23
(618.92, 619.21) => 16.69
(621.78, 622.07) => 13.64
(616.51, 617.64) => 27.92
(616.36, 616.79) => 20.81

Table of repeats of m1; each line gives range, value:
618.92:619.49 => 16.2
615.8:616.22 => 16.6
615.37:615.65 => 15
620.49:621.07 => 13.9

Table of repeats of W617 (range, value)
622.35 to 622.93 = 11.5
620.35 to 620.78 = 15.9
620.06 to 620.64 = 17.3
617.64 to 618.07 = 17.5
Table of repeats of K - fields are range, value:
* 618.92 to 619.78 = 15.35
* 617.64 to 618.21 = 16.01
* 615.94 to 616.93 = 16.13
